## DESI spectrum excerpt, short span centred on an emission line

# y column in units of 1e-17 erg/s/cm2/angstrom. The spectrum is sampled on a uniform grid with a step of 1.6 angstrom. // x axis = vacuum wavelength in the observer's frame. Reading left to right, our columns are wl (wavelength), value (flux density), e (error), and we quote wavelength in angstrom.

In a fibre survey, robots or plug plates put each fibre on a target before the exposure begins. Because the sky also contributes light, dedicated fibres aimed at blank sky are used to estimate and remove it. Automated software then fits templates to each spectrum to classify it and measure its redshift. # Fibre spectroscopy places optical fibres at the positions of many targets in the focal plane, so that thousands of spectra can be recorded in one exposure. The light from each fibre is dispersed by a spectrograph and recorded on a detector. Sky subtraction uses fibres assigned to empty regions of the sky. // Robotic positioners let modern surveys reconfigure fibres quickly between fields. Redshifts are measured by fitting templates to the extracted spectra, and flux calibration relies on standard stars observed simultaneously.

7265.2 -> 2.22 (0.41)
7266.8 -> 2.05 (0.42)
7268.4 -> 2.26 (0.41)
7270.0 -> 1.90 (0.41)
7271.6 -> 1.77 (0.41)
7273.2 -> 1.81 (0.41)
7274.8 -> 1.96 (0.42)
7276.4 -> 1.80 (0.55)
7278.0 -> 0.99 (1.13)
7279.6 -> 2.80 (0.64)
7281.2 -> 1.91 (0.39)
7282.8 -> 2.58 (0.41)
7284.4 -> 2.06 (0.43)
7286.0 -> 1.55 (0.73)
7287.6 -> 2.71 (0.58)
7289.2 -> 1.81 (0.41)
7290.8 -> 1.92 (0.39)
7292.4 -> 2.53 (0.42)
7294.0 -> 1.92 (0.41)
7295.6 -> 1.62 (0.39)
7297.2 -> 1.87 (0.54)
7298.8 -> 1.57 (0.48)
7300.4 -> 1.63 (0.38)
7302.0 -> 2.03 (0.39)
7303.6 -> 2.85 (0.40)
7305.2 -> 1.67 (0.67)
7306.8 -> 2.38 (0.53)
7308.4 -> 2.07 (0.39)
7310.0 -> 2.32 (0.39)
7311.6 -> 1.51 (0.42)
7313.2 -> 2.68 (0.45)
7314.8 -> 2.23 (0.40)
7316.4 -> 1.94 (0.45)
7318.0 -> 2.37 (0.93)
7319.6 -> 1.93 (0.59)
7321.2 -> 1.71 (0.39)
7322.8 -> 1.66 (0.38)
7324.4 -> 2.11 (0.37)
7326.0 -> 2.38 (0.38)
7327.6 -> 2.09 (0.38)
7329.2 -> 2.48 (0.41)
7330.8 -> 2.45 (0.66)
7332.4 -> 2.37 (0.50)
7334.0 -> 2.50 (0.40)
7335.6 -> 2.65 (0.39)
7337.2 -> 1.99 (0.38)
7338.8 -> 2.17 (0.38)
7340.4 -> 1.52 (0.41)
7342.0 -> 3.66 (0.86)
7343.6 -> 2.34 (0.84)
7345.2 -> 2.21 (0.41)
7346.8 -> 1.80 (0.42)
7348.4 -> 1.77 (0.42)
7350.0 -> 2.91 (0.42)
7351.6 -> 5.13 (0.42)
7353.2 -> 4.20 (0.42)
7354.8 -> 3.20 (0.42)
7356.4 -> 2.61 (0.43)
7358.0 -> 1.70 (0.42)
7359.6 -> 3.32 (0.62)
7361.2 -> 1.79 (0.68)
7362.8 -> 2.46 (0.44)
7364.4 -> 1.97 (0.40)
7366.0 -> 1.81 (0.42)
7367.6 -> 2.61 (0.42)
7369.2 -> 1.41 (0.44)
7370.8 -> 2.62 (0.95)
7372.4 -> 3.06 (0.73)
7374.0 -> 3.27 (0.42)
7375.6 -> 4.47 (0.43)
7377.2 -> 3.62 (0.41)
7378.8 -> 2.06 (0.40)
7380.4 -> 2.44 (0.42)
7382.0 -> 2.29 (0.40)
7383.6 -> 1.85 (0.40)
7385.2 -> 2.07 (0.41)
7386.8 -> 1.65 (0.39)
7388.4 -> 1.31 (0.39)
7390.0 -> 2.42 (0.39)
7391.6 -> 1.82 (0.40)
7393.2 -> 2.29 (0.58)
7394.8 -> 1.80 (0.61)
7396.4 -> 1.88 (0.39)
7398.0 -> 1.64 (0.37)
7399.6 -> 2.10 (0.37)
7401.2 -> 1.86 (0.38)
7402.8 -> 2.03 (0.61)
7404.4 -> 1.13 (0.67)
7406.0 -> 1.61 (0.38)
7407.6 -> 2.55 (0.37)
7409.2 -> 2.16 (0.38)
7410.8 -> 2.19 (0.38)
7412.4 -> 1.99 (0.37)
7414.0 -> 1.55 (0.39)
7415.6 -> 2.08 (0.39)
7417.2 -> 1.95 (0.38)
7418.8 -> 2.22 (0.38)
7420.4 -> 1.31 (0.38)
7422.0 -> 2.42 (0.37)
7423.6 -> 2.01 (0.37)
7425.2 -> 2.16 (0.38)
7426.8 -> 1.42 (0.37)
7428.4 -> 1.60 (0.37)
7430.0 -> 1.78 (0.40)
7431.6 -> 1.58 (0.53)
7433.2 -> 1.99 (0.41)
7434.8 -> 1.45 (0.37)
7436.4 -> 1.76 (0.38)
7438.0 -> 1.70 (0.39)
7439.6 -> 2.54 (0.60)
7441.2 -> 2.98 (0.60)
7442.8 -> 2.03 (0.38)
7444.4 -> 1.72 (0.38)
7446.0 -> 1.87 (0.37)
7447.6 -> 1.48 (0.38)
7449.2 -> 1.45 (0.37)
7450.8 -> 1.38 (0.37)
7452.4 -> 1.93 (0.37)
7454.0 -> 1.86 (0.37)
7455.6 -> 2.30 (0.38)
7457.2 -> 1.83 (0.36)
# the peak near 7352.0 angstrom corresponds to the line H-alpha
